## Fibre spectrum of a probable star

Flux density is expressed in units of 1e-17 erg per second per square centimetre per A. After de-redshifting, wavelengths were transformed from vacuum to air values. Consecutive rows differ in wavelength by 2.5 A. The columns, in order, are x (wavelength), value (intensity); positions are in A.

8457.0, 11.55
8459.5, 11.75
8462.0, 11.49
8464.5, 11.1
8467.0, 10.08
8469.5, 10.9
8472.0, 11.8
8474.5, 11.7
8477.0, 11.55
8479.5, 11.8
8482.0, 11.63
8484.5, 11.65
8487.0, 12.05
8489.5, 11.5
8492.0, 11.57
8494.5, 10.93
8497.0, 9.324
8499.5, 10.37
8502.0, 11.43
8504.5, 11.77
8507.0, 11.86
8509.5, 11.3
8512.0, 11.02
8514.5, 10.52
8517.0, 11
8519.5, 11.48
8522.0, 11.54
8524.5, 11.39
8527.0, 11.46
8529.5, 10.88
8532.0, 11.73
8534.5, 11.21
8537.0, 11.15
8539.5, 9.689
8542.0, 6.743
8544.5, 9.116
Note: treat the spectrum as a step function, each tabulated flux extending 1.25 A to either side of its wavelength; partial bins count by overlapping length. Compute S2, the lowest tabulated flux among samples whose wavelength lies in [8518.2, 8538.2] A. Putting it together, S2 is 10.88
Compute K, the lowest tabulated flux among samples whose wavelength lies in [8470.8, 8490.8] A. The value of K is 11.5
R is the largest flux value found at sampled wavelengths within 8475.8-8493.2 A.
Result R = 12.05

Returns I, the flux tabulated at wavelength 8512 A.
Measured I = 11.02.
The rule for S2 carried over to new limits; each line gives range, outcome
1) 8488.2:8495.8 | 10.93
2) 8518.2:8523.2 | 11.48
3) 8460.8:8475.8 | 10.08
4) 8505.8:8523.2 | 10.52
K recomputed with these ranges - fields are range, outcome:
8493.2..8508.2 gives 9.324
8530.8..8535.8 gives 11.21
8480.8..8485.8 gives 11.63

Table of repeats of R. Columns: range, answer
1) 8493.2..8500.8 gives 10.93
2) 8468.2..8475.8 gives 11.8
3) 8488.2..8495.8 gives 11.57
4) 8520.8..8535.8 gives 11.73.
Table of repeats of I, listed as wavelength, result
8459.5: 11.75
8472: 11.8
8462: 11.49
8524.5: 11.39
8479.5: 11.8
